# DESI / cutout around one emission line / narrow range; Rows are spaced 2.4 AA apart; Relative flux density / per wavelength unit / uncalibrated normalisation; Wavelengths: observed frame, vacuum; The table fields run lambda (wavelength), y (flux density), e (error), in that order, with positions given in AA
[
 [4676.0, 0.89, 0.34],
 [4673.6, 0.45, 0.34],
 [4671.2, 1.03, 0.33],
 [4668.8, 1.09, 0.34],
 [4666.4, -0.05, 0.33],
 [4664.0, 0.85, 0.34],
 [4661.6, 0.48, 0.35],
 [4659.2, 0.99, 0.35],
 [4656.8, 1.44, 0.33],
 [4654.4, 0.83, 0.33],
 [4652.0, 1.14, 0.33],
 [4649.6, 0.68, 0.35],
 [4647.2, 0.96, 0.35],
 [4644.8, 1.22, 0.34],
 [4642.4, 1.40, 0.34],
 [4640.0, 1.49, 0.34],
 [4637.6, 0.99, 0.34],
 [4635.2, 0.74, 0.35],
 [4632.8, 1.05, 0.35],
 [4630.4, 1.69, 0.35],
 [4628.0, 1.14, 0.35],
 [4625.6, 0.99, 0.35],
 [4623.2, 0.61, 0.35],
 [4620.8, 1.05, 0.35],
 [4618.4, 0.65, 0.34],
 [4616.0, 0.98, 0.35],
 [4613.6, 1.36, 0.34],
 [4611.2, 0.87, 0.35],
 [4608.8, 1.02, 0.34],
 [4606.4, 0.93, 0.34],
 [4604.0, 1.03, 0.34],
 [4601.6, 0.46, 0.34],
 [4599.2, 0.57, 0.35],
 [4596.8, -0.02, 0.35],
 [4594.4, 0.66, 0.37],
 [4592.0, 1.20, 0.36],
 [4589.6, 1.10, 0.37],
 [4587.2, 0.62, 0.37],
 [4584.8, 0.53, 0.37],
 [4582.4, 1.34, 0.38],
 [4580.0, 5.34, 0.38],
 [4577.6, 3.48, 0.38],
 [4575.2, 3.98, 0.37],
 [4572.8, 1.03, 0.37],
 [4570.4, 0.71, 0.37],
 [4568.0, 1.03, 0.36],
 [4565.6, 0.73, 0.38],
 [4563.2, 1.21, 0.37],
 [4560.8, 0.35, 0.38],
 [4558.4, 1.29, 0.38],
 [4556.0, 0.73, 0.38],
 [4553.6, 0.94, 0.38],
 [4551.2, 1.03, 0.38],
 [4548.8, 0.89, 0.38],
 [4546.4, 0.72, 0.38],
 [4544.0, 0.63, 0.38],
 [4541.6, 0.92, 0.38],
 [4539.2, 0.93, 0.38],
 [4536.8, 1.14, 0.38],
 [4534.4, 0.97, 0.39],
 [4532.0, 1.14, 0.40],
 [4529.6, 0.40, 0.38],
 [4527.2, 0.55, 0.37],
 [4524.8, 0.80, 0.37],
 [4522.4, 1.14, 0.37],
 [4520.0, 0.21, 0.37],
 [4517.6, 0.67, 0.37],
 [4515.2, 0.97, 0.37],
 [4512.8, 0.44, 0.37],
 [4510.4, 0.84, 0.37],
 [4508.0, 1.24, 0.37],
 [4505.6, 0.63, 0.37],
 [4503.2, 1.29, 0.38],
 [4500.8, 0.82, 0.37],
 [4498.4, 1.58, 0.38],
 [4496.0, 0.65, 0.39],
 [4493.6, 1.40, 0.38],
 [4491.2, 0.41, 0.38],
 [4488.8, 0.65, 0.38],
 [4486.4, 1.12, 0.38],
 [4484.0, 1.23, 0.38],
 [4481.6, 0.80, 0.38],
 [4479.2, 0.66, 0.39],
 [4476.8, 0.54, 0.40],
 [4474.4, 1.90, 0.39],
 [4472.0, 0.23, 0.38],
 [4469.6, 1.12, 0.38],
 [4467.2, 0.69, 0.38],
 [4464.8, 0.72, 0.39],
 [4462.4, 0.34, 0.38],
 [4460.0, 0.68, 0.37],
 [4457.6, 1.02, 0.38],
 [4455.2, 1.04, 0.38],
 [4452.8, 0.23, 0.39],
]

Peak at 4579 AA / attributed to [O II]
